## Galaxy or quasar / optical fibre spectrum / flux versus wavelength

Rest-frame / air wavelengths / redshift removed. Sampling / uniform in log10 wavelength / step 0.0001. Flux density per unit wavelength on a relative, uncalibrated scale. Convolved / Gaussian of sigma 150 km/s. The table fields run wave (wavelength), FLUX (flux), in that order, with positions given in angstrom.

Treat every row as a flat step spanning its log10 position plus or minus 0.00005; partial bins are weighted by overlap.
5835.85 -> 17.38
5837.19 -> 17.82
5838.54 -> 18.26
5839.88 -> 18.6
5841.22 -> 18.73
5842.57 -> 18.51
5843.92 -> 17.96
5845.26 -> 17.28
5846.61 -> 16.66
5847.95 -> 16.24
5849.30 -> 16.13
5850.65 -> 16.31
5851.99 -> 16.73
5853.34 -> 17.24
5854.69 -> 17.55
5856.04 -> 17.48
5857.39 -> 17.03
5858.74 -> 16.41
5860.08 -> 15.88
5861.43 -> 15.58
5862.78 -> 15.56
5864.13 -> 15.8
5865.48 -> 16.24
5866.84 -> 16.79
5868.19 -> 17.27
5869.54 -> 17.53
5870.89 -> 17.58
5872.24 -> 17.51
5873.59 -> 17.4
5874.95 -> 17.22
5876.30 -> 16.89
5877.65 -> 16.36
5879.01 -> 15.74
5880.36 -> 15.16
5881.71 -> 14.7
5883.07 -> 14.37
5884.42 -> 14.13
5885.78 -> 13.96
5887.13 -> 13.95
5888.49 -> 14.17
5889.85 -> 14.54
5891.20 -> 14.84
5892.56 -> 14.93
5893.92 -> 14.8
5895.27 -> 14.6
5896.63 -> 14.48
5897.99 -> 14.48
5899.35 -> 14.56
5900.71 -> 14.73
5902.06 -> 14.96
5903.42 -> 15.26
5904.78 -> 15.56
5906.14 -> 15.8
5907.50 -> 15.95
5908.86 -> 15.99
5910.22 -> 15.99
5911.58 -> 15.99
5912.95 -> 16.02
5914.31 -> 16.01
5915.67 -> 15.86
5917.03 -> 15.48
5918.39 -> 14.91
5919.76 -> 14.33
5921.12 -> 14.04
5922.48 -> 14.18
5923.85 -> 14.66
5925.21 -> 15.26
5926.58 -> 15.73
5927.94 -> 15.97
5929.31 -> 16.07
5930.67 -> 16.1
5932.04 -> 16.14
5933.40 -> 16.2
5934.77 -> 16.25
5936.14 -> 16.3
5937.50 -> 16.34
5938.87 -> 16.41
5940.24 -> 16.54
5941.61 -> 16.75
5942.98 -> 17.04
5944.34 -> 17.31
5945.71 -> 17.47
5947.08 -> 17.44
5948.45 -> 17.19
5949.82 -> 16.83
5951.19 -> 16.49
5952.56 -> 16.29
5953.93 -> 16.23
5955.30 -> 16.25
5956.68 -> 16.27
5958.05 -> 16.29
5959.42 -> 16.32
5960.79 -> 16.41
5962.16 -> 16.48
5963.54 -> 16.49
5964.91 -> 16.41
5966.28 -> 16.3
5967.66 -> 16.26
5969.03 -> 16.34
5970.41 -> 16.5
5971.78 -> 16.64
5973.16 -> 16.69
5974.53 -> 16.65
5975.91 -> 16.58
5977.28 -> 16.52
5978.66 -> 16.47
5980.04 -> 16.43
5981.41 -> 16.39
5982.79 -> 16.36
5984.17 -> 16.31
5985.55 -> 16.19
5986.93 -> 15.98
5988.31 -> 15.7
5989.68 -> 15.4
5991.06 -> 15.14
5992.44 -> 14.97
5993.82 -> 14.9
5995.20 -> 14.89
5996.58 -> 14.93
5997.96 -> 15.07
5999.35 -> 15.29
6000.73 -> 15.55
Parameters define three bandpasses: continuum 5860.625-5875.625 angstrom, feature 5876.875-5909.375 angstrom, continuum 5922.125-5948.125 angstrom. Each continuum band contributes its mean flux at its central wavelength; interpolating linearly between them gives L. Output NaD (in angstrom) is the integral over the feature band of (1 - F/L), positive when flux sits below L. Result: 3.2 angstrom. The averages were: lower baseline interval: 16.8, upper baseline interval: 16.3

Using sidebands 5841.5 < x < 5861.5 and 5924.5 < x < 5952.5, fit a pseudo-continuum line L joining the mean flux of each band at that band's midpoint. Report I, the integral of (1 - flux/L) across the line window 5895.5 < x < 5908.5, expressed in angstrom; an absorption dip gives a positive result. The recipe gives 1.24 angstrom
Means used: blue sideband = 16.9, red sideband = 16.5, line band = 15.1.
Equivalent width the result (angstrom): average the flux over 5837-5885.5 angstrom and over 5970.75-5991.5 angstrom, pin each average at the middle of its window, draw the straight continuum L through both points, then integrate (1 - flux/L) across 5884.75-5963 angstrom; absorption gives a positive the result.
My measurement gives 3.6 angstrom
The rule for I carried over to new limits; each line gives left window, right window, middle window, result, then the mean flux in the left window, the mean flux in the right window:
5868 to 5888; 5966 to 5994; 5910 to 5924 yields 0.70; 15.9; 16.1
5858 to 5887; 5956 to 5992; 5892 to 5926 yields 2.08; 16.1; 16.3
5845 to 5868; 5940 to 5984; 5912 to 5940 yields 1.57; 16.5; 16.6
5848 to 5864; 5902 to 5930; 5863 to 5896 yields 0.84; 16.5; 15.4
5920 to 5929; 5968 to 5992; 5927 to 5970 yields -2.66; 15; 16.2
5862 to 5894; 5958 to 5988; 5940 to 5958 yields -0.59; 15.7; 16.4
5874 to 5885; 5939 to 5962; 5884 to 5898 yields 1.20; 15.6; 16.7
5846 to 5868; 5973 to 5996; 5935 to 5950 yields -0.67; 16.5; 16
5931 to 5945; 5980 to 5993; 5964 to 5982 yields -0.47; 16.5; 15.9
